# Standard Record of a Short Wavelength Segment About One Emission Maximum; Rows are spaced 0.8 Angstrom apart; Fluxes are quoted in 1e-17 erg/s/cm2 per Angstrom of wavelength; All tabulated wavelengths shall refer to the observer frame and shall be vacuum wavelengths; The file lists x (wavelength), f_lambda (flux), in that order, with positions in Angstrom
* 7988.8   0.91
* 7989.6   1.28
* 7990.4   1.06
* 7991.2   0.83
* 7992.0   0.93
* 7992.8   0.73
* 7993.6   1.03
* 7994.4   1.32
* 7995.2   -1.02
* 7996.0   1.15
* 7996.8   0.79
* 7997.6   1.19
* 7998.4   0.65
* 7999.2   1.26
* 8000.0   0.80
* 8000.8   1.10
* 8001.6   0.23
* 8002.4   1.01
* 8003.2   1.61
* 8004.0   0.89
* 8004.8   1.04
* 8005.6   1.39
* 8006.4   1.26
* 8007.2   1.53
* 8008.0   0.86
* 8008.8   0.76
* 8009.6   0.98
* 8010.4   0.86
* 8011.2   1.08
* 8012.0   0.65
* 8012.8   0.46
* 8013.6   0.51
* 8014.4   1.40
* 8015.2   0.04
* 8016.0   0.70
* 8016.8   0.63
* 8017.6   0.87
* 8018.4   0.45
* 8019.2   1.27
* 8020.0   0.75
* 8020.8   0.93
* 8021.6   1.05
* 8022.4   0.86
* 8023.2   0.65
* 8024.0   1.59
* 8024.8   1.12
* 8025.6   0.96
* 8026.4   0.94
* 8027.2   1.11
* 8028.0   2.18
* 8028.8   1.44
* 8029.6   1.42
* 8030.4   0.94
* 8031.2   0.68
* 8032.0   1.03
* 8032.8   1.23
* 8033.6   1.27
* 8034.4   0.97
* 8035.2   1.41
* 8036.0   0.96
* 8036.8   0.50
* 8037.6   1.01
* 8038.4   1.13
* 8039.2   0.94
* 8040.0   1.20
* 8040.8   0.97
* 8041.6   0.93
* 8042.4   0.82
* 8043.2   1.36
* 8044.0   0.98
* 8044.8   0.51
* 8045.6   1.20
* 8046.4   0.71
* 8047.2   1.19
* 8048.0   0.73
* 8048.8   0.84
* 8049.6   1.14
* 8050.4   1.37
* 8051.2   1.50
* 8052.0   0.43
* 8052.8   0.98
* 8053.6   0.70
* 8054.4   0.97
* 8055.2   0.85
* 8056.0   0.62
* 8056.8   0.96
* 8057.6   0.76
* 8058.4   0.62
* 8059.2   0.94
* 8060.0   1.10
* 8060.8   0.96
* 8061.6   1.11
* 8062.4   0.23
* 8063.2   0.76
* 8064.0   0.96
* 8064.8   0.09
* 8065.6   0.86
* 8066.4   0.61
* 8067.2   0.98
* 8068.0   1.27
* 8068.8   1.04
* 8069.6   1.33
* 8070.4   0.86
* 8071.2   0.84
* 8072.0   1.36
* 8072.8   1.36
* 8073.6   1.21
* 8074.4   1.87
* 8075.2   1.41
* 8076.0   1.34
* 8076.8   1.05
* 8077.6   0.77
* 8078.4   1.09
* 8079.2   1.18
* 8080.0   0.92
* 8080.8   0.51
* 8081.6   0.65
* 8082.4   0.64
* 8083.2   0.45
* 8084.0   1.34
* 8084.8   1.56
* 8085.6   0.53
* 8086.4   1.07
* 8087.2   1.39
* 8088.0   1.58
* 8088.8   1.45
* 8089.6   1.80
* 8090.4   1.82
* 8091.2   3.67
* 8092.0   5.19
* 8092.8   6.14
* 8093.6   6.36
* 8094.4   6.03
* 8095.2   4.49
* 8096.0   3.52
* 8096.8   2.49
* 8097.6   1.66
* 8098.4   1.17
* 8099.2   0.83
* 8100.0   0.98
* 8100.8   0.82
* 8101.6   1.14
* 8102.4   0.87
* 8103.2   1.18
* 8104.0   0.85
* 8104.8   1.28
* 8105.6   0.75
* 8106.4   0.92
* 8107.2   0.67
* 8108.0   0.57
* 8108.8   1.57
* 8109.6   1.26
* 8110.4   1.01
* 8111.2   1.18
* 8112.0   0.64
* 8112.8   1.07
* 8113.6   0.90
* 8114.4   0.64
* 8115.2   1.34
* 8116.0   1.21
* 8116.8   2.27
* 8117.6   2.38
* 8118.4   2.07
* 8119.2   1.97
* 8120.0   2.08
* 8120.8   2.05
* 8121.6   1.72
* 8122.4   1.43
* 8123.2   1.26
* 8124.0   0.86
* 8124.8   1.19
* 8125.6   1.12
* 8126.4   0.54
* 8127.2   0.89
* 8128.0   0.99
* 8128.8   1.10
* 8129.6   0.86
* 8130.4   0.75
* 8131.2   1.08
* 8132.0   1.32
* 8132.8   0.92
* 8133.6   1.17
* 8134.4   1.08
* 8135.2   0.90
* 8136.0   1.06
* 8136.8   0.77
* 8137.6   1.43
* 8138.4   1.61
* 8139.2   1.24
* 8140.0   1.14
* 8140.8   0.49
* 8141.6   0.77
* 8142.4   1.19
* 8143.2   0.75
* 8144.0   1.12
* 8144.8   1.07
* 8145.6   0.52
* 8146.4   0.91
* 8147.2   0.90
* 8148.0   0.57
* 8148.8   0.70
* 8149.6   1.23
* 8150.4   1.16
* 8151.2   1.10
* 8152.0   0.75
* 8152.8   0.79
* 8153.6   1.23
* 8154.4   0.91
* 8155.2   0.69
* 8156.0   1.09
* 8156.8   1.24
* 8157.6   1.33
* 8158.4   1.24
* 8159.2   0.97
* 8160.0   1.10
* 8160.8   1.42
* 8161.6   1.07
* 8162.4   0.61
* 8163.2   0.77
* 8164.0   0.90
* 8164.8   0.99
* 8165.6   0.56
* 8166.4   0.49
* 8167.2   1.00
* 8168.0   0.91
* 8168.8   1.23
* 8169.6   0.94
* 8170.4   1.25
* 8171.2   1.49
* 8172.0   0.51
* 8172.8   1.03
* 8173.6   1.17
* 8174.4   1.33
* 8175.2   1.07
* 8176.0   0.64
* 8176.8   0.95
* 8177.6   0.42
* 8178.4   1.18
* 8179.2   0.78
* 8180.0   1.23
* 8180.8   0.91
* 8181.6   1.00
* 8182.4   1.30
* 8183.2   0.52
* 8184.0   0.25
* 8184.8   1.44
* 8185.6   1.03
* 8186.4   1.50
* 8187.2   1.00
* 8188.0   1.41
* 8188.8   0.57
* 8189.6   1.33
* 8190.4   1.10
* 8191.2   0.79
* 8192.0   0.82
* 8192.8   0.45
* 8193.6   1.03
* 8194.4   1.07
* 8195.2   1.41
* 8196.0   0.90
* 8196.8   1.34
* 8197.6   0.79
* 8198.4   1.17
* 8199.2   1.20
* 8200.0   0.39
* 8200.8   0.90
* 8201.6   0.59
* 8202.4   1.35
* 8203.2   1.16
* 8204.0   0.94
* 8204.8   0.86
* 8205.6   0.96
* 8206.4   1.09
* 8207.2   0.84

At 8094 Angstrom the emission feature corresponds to Halpha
